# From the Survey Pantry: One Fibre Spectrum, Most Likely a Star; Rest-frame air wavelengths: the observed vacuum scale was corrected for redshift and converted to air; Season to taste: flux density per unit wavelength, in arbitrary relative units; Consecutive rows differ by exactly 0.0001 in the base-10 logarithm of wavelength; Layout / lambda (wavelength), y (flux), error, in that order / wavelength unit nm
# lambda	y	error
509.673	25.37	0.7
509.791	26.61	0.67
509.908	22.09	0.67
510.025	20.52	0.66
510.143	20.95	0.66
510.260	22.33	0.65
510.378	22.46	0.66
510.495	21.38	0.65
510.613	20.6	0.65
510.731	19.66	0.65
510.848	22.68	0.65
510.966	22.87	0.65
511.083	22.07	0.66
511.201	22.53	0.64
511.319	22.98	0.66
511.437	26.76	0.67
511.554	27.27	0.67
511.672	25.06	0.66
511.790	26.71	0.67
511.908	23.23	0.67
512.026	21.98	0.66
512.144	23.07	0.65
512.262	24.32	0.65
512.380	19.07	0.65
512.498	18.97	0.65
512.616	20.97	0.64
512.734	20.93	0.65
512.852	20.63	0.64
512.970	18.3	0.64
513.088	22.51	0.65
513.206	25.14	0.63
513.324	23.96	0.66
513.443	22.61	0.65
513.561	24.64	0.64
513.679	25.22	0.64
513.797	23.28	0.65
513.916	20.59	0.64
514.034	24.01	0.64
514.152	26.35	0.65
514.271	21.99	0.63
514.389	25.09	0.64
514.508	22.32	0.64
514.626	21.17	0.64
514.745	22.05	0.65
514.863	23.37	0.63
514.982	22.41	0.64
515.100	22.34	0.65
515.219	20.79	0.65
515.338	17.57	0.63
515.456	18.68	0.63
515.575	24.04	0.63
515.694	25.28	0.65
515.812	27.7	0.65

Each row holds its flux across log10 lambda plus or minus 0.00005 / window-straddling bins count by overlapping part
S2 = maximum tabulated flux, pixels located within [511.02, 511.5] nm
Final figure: 26.76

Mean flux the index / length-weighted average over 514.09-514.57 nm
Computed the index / 23.9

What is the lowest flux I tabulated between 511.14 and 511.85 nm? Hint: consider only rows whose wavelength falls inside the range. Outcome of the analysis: 22.53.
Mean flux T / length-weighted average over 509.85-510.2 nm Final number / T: 21.2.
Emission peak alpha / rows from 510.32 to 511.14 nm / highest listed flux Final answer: 22.87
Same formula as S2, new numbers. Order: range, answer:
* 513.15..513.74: 25.22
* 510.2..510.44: 22.46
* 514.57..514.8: 22.05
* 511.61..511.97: 26.71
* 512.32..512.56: 19.07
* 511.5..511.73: 27.27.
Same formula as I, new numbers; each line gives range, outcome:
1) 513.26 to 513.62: 22.61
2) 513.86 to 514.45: 20.59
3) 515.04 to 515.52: 17.57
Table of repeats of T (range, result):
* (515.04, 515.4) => 20.3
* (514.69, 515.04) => 22.6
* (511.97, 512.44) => 22.1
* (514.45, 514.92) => 22.2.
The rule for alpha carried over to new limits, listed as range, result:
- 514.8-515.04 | 23.37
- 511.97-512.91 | 24.32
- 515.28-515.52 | 18.68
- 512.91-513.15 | 22.51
